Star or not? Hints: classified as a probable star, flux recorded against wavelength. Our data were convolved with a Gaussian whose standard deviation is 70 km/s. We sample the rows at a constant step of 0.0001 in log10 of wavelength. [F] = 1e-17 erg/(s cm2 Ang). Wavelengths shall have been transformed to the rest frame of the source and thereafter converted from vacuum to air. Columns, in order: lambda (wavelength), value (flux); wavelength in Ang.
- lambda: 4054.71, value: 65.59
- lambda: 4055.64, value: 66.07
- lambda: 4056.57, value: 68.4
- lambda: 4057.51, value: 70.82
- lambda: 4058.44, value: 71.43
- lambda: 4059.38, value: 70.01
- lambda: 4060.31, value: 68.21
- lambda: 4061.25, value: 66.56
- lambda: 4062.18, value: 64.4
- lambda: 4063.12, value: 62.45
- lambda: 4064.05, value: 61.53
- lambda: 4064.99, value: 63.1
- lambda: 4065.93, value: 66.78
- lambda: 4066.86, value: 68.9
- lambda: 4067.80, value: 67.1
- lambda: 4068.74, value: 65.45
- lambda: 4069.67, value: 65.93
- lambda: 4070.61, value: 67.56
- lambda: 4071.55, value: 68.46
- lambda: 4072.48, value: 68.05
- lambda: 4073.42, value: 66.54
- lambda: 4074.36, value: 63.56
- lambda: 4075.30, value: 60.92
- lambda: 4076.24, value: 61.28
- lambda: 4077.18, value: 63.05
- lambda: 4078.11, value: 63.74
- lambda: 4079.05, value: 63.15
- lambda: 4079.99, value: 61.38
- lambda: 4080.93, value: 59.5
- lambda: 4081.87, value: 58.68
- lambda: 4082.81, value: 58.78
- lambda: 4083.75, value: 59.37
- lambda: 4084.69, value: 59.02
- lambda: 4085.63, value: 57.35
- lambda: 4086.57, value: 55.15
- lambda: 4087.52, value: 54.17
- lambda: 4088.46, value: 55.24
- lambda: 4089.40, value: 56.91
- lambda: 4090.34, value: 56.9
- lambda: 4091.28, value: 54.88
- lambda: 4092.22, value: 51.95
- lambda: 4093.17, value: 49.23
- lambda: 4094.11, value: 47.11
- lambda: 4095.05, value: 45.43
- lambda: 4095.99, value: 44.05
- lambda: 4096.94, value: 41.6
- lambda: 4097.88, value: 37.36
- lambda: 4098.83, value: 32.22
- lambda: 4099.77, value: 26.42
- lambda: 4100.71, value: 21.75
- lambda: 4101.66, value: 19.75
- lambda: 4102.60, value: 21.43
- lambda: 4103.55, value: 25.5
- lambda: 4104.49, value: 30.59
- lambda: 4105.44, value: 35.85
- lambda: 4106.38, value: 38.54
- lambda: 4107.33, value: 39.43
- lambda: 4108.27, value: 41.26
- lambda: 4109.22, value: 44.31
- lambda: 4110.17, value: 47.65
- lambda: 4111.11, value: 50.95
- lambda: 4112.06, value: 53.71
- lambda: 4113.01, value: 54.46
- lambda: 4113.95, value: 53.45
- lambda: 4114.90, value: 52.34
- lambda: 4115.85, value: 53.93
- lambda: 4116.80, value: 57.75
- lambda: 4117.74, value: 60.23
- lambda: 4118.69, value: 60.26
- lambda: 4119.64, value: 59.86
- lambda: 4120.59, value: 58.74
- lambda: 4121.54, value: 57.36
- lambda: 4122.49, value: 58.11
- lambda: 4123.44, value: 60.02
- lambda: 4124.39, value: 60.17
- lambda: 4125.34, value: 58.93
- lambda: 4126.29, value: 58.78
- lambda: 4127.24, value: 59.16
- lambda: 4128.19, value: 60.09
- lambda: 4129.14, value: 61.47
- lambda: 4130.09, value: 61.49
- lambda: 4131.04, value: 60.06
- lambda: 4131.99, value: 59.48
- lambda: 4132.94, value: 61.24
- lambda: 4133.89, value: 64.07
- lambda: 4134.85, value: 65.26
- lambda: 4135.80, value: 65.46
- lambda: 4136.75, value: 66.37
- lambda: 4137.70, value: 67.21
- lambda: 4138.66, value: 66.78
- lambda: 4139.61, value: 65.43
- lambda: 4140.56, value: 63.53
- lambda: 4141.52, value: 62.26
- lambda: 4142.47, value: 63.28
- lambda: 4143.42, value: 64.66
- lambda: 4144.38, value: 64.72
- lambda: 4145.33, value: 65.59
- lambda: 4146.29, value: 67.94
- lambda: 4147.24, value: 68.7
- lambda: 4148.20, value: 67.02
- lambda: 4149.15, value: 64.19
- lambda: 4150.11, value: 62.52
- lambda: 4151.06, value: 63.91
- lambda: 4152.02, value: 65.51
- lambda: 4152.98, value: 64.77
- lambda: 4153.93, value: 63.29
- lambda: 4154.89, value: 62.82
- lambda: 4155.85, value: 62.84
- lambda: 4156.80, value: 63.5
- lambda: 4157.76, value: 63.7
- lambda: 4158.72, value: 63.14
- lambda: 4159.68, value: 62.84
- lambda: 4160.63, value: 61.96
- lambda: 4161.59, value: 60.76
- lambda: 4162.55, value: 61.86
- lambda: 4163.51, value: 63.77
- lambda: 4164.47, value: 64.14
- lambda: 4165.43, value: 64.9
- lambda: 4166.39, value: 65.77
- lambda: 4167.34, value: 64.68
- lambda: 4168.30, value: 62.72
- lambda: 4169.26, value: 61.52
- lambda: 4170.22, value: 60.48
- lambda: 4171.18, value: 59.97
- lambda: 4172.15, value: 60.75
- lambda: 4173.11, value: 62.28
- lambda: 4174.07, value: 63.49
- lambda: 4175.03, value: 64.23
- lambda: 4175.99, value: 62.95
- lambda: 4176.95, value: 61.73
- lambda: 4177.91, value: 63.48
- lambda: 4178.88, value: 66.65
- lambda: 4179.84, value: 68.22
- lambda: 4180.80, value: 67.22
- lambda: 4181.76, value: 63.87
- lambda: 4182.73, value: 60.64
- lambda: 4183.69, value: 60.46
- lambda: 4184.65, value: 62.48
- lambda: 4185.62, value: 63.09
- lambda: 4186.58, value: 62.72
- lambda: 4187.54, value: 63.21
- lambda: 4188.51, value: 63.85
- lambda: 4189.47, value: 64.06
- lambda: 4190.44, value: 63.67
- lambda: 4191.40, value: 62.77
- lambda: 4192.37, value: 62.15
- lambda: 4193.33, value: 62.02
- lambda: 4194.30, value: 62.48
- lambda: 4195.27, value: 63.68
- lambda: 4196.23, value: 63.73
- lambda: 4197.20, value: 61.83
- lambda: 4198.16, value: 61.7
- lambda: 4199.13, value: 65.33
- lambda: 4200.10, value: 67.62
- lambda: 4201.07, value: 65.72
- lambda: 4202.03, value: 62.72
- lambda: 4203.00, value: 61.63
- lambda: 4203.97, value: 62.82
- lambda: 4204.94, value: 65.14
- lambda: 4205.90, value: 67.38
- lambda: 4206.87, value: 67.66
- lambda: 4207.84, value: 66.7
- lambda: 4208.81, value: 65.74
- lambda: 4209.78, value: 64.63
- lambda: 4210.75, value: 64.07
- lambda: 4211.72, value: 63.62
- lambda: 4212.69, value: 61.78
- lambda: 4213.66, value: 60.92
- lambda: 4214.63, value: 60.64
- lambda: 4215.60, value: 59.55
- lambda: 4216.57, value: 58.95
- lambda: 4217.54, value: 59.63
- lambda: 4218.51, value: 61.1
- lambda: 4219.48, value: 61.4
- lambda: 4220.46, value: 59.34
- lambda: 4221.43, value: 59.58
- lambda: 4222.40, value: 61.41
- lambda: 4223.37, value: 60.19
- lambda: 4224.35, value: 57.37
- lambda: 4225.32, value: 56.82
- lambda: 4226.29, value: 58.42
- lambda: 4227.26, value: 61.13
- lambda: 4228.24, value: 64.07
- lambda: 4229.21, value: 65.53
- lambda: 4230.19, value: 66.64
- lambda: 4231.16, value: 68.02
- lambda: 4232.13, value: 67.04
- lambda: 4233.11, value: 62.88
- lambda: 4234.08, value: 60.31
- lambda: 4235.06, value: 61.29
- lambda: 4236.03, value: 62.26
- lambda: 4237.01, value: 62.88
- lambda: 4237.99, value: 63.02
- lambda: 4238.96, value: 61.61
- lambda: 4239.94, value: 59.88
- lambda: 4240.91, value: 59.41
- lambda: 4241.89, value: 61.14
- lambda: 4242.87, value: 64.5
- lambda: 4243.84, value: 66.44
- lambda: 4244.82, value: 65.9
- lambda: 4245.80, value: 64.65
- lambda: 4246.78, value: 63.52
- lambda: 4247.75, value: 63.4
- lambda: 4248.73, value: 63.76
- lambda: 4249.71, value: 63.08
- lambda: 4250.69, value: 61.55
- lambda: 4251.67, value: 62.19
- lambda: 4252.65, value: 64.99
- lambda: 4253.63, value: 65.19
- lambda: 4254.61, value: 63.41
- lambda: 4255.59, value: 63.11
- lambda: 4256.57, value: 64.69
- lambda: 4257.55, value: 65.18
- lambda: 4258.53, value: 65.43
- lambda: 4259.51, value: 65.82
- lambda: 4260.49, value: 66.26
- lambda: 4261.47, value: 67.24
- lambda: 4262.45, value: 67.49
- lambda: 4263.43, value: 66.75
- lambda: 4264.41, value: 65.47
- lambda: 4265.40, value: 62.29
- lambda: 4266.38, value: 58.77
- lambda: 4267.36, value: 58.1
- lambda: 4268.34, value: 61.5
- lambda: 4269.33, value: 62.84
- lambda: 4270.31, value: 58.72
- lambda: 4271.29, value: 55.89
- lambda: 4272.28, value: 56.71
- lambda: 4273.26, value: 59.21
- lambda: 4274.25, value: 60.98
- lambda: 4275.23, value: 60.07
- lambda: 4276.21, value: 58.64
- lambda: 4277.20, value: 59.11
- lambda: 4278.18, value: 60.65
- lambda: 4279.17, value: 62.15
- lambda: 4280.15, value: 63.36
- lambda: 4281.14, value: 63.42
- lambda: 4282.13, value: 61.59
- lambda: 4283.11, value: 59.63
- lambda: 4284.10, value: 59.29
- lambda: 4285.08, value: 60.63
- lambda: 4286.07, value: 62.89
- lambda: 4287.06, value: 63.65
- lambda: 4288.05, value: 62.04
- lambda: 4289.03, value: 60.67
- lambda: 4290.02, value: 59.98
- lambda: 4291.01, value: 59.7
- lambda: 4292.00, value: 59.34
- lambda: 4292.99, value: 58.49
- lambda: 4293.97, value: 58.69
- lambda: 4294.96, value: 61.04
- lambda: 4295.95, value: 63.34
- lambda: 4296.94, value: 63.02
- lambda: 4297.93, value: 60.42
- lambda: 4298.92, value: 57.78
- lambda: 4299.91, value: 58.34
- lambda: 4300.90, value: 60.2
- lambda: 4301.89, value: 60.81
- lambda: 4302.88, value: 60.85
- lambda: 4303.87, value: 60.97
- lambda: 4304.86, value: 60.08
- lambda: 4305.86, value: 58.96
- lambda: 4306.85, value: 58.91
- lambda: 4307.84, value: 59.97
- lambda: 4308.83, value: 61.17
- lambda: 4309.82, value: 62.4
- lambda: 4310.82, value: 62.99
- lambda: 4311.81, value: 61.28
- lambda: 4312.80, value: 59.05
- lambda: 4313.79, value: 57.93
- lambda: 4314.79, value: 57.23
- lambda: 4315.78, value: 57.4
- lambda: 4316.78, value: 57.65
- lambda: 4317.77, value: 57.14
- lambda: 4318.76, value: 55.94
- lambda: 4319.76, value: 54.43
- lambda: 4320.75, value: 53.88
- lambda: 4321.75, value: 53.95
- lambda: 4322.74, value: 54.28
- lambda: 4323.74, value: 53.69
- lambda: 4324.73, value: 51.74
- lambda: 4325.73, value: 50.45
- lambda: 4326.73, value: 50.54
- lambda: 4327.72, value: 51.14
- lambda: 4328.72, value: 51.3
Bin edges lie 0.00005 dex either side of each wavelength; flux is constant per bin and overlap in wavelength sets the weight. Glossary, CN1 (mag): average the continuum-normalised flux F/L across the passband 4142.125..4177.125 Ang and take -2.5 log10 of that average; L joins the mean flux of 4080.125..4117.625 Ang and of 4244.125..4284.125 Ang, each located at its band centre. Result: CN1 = -0.21 mag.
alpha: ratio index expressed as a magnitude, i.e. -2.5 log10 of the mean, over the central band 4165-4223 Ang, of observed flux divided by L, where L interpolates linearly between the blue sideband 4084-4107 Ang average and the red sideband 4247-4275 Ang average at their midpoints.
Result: -0.158 mag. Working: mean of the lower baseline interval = 42.6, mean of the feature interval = 63.1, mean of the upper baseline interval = 62.8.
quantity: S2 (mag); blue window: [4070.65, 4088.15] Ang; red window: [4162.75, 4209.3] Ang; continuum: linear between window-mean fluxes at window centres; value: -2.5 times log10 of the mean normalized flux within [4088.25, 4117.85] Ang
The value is 0.38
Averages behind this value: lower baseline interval 61.3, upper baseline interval 63.7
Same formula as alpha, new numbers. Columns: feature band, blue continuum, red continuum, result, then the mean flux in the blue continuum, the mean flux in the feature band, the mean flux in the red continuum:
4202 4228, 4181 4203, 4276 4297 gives 0.01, 63.2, 61.9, 61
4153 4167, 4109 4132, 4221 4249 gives -0.08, 57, 63.3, 62.5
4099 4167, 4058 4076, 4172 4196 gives 0.14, 66.1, 56.8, 63.3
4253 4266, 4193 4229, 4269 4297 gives -0.07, 62.4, 65.2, 60.5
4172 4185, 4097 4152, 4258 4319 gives -0.13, 54.3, 63.6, 60.8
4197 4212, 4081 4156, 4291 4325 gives -0.15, 54.7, 64.7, 58.7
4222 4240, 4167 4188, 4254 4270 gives 0.02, 63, 62.2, 64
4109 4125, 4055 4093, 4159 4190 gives 0.13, 62.7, 55.7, 63.2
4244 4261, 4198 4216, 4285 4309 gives -0.04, 64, 64.3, 60.5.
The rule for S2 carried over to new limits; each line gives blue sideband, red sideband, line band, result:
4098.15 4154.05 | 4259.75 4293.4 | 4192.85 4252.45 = -0.07 mag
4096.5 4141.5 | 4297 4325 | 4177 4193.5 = -0.18 mag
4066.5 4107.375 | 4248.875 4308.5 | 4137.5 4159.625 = -0.18 mag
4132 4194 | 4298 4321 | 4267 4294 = -0.01 mag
